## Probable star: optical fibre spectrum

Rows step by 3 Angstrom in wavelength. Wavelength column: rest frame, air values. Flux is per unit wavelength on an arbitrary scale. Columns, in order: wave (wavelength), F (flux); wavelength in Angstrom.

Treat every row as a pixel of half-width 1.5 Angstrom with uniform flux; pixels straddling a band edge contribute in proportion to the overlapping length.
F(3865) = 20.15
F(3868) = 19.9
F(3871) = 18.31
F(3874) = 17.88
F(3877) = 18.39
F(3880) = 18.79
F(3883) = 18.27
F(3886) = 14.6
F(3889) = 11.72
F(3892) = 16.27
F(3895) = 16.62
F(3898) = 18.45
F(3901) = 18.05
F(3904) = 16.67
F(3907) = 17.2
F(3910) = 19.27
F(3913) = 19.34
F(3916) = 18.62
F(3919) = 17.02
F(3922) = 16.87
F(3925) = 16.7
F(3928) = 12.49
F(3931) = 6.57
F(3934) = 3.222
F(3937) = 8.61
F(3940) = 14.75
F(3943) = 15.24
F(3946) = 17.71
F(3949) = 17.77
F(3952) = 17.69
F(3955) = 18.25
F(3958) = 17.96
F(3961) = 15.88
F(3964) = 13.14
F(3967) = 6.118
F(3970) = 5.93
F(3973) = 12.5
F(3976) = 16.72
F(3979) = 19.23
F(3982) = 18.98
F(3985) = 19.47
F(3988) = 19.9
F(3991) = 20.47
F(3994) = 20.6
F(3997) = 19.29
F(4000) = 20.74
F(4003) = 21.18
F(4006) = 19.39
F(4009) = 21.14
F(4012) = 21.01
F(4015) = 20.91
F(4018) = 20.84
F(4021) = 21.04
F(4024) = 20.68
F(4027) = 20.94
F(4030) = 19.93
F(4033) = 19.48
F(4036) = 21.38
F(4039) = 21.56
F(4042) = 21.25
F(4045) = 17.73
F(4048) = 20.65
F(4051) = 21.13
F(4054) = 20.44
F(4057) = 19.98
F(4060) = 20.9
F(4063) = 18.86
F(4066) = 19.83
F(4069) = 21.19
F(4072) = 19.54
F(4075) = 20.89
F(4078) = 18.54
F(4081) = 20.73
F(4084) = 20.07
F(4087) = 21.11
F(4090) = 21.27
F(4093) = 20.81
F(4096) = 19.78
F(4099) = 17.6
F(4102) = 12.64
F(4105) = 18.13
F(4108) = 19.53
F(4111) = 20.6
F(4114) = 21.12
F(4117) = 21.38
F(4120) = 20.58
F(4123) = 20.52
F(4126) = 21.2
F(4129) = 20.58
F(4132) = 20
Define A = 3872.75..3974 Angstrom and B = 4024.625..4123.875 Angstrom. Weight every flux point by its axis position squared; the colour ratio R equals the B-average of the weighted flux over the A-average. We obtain 1.43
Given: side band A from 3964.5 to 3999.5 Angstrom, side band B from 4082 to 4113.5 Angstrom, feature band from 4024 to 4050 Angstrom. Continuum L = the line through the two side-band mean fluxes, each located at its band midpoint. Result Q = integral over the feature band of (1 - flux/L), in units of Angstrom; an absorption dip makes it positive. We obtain -3.9 Angstrom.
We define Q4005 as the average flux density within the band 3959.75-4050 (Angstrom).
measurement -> 18.6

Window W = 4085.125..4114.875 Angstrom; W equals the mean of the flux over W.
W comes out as 19.2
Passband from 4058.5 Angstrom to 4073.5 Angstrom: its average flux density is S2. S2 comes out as 20.1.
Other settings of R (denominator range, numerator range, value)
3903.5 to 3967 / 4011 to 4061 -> 1.44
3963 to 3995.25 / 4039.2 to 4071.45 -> 1.33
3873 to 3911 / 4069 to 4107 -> 1.25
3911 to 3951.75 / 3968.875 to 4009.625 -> 1.31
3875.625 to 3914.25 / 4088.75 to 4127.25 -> 1.27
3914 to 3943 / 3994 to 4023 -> 1.65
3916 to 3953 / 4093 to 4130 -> 1.54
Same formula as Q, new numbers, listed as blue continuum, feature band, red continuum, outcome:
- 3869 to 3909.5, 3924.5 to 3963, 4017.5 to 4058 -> 9.2 Angstrom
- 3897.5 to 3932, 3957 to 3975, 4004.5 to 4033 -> 6.4 Angstrom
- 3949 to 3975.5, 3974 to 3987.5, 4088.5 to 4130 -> -3.6 Angstrom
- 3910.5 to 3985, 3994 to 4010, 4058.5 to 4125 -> -3.6 Angstrom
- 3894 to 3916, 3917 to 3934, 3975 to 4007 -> 4.9 Angstrom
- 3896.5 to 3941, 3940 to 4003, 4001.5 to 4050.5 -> 3.5 Angstrom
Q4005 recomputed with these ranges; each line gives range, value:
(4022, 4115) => 19.9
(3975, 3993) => 19.2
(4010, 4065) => 20.5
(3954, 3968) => 14.4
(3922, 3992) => 14.6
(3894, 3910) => 17.6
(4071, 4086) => 20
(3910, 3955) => 14.8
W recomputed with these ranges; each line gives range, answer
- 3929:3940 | 7.6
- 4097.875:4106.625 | 16.1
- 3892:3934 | 16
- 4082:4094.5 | 20.8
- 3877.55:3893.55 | 16.1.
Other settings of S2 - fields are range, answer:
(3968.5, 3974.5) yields 9.21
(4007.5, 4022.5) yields 21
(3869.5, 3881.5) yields 18.3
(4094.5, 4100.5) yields 18.7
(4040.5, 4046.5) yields 19.5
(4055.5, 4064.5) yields 19.9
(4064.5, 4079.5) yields 20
